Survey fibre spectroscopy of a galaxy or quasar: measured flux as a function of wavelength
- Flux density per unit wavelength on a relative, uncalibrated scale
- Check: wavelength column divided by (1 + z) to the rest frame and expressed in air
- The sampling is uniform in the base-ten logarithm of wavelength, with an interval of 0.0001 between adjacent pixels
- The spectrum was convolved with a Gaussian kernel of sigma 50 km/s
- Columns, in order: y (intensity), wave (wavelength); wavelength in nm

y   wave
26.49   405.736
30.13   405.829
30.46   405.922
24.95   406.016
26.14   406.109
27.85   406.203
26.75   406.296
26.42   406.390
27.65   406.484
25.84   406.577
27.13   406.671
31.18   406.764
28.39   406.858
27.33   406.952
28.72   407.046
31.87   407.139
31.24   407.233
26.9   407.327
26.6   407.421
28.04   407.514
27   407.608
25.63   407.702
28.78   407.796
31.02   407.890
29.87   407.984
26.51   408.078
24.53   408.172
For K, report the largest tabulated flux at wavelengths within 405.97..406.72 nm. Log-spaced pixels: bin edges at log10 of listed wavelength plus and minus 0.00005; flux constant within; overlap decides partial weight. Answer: 27.85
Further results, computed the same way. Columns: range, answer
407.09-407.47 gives 31.87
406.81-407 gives 28.39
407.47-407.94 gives 31.02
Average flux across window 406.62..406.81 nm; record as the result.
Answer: 29.1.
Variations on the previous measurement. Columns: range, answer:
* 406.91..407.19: 29.4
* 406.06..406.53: 26.9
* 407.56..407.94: 28.1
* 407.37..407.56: 27.4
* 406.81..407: 27.7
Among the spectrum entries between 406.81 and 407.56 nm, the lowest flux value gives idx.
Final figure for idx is 26.6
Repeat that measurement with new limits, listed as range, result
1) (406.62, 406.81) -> 27.13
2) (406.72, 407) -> 27.33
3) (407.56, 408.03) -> 25.63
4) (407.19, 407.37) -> 26.9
